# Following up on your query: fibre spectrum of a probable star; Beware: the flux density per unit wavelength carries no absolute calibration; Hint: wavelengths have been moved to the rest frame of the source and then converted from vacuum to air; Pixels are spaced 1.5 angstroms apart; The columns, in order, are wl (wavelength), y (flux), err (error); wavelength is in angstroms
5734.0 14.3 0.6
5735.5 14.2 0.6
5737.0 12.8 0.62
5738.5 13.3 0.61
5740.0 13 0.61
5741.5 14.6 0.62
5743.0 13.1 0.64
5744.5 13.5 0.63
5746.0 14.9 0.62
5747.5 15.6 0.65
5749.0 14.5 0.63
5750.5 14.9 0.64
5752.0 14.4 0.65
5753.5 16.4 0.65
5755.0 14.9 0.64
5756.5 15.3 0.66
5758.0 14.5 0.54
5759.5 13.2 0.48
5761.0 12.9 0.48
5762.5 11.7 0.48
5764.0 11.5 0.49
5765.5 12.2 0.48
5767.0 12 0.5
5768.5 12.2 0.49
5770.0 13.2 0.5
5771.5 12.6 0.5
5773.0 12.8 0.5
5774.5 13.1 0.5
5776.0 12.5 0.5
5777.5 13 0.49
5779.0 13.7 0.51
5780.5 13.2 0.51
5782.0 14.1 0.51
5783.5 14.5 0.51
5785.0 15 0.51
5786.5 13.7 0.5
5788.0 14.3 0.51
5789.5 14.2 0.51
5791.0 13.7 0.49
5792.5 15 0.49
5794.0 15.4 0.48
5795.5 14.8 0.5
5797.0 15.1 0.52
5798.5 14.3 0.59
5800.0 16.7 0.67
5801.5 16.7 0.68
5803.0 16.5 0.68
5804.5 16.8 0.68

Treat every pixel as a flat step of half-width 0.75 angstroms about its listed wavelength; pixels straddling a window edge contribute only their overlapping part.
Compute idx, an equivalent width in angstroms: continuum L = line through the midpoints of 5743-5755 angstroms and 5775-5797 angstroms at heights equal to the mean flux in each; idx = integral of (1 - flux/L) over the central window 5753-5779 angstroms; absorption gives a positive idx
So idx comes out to 2.4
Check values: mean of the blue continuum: 14.8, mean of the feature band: 13.2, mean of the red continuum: 14.1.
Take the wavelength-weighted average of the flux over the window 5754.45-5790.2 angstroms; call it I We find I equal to 13.3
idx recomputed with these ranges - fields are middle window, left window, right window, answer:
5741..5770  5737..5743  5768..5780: -1.24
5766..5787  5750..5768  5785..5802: 1.51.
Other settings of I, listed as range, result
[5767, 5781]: 12.9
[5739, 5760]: 14.5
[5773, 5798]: 14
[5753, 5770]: 13.3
